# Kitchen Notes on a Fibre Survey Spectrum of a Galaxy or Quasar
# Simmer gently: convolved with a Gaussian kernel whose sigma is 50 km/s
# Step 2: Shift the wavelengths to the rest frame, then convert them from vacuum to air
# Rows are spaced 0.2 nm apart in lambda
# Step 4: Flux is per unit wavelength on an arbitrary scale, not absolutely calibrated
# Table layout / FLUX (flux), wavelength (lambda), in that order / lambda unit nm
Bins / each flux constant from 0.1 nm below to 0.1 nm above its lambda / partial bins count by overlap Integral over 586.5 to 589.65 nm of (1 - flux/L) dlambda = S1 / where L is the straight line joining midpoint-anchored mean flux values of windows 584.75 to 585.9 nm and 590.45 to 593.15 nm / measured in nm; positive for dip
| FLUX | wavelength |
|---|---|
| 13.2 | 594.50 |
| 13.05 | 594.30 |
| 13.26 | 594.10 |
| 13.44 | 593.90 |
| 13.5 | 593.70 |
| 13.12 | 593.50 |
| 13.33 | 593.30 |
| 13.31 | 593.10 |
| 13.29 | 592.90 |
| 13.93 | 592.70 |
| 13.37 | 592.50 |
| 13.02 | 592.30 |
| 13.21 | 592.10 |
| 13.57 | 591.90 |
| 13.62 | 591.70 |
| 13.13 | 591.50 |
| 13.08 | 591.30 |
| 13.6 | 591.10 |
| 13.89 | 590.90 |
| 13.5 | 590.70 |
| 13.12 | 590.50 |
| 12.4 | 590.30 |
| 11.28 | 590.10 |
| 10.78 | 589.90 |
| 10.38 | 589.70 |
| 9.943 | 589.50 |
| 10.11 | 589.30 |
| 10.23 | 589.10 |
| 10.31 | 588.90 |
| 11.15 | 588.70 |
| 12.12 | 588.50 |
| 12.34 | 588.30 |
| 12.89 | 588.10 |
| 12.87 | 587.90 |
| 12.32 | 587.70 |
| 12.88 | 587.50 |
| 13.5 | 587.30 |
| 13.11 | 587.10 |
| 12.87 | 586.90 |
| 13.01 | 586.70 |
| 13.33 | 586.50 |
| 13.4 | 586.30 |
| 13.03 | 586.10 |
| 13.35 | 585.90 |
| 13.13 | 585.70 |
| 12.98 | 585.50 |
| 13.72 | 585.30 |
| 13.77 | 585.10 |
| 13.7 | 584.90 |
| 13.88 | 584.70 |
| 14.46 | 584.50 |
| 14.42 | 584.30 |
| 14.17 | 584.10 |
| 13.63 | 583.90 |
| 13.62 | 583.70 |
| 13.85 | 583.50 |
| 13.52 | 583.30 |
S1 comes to 0.34 nm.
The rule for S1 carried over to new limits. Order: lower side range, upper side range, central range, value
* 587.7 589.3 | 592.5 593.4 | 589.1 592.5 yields 0.06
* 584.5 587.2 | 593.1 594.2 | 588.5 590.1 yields 0.33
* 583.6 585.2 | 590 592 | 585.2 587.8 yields 0.11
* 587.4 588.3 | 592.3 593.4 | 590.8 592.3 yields -0.02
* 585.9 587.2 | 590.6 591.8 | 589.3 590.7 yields 0.21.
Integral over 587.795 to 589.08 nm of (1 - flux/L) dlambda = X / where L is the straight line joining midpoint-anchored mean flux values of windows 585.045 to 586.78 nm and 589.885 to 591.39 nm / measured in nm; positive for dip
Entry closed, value 0.12 nm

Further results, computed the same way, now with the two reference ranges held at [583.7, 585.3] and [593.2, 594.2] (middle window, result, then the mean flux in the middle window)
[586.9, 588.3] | 0.09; 12.9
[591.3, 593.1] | 0.01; 13.4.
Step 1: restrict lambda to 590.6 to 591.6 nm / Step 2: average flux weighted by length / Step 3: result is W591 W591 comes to 13.4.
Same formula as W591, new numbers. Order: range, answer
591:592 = 13.4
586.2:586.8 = 13.2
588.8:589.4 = 10.2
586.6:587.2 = 13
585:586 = 13.4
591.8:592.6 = 13.3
